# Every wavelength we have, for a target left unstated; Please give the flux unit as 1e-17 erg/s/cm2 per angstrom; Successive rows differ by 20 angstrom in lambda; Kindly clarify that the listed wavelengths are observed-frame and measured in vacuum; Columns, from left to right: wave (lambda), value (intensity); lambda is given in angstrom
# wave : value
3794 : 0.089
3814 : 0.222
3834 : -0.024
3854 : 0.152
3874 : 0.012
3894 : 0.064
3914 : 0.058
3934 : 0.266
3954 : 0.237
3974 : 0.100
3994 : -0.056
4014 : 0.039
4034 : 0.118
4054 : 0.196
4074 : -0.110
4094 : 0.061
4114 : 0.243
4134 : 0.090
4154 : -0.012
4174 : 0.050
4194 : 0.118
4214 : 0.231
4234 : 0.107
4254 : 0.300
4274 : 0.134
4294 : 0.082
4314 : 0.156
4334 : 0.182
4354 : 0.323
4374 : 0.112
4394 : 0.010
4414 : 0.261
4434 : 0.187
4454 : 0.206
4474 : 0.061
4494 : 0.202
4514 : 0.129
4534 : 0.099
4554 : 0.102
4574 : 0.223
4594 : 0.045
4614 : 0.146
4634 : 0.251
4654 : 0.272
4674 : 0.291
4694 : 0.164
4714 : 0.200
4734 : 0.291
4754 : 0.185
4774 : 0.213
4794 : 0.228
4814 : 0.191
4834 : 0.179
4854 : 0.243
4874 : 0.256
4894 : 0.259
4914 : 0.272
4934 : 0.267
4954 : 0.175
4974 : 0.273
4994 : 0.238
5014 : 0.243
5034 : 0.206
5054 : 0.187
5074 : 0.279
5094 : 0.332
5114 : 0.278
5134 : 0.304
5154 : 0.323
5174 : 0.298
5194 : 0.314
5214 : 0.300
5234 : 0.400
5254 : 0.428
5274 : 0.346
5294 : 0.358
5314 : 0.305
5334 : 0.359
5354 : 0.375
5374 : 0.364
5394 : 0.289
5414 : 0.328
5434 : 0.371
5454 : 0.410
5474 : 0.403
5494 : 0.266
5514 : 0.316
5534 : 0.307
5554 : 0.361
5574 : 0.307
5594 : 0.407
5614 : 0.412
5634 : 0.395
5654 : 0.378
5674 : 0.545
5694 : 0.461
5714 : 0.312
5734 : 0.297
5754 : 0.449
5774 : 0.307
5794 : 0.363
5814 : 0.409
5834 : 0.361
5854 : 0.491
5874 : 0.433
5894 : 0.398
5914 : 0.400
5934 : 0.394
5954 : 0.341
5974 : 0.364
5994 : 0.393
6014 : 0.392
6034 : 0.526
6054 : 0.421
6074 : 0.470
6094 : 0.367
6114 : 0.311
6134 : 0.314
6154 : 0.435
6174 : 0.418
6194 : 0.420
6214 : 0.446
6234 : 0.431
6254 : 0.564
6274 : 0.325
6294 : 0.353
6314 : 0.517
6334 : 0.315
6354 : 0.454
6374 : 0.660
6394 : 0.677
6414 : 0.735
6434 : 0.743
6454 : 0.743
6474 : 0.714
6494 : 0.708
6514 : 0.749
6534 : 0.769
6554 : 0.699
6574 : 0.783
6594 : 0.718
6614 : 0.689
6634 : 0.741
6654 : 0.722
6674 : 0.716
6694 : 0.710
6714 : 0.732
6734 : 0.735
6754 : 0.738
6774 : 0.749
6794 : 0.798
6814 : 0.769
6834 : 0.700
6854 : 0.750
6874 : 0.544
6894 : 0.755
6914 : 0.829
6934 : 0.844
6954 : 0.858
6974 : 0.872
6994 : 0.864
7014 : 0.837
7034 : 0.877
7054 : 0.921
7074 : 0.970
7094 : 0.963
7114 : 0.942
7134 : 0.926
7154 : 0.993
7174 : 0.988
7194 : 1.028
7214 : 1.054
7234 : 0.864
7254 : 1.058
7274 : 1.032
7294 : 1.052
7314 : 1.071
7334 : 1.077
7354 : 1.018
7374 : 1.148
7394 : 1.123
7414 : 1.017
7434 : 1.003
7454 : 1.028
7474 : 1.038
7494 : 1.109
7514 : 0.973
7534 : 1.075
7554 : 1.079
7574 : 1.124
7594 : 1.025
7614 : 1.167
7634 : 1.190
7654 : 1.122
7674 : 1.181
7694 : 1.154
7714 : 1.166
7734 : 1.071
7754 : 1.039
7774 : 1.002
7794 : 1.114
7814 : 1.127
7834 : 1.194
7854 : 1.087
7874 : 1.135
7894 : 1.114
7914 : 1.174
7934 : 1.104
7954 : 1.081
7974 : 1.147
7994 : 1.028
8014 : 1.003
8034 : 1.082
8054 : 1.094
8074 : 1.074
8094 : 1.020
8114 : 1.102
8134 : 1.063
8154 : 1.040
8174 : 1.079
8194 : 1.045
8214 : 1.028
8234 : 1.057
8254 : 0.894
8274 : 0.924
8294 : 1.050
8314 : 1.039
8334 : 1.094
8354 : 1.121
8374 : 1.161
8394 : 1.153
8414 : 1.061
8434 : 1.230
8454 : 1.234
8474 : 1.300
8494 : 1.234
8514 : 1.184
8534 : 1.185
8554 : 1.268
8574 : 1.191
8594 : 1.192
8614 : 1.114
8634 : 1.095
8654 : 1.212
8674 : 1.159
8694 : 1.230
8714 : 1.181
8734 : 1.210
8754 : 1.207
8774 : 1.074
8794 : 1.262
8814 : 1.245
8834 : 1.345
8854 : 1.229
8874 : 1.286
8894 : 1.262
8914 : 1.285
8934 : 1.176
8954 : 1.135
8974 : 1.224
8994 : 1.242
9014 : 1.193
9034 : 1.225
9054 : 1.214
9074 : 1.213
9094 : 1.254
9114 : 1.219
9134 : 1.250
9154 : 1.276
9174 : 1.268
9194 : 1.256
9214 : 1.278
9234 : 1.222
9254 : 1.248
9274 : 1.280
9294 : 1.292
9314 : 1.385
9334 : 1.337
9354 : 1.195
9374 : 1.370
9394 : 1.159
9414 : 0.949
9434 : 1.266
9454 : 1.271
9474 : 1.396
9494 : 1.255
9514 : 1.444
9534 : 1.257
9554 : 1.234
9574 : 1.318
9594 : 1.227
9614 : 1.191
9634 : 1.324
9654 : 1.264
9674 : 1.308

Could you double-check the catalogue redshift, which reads 0.60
